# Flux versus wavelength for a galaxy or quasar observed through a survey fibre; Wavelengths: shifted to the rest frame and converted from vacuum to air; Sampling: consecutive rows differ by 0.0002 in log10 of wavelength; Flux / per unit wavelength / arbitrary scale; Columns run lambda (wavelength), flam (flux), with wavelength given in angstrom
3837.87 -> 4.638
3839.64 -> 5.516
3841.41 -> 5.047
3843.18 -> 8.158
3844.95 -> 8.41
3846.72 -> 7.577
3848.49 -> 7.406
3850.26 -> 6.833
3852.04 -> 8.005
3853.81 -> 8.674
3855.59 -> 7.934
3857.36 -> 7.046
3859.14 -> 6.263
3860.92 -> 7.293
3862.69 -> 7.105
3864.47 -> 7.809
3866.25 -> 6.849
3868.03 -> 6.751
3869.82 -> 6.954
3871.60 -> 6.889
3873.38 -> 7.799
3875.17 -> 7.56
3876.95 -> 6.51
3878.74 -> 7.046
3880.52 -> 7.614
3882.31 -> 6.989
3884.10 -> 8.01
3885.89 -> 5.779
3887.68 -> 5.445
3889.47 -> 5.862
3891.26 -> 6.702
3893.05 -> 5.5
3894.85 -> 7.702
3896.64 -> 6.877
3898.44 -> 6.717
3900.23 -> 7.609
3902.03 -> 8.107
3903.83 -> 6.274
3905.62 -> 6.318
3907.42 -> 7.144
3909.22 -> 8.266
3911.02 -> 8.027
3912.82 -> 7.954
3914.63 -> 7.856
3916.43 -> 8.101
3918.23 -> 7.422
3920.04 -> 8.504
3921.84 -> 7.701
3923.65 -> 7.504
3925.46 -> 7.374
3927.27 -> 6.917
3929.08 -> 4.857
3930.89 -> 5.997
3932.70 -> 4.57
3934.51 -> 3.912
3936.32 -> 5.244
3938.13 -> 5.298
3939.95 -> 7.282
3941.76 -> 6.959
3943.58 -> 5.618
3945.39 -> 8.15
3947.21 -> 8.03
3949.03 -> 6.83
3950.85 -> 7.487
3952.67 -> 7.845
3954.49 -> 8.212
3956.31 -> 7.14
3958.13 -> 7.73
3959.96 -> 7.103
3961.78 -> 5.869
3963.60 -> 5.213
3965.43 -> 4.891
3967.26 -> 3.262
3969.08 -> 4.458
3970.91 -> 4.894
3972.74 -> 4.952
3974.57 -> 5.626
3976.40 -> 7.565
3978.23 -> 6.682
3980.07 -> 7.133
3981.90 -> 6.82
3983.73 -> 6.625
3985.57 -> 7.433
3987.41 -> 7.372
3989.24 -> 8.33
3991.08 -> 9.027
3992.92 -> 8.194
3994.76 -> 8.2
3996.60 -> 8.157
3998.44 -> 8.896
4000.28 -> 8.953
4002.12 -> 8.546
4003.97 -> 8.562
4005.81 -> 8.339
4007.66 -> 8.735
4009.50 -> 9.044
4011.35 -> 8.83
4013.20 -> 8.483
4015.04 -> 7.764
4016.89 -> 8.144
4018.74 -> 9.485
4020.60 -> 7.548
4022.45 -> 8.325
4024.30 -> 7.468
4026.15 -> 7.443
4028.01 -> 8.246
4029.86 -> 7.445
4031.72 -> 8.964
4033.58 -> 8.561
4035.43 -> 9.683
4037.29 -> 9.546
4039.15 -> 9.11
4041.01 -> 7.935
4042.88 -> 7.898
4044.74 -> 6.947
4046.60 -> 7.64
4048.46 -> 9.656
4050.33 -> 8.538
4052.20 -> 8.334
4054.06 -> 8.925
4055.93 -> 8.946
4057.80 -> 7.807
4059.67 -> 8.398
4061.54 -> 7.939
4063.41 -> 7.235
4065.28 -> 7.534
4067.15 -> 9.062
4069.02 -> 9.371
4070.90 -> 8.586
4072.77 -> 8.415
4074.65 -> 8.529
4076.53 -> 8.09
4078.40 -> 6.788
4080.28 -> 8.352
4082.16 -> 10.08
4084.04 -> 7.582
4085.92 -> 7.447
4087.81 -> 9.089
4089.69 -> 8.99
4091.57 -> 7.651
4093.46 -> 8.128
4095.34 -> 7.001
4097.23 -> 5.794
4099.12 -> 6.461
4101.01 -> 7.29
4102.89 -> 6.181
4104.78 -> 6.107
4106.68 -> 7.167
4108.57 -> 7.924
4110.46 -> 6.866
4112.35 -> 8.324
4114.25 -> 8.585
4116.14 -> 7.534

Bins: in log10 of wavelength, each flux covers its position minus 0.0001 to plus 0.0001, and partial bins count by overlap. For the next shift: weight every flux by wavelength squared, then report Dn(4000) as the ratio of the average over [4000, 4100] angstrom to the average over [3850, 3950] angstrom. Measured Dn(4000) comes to 1.3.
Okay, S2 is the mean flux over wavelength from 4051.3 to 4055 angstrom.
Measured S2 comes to 8.64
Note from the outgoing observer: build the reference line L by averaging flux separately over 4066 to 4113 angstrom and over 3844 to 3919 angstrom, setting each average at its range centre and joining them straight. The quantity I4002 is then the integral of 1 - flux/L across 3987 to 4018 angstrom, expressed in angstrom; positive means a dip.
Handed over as -3.7 angstrom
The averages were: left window 7.21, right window 7.81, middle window 8.47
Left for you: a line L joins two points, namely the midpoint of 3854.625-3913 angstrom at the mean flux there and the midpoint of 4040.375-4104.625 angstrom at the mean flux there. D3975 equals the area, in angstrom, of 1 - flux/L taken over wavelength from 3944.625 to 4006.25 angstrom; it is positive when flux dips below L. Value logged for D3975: 3.2 angstrom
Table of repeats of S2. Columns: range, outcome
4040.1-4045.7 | 7.59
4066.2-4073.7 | 8.86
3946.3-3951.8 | 7.45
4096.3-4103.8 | 6.44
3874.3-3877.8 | 7.05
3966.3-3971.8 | 4.21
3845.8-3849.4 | 7.51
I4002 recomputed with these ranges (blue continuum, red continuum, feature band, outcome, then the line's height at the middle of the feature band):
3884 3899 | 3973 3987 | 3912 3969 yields -0.2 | 6.62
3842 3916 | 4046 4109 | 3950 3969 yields 2.9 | 7.52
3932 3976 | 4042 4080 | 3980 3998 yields -2.5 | 6.82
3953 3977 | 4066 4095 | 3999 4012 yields -3.7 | 6.8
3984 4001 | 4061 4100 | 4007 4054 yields -1.6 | 8.12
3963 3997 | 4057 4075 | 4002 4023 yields -3.7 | 7.21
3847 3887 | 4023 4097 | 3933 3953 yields 3.0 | 7.64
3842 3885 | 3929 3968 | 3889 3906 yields 0.3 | 6.94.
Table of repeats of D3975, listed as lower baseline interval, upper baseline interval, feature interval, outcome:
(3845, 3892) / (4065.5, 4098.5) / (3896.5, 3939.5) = 2.9 angstrom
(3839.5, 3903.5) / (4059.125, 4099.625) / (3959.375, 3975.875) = 5.2 angstrom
